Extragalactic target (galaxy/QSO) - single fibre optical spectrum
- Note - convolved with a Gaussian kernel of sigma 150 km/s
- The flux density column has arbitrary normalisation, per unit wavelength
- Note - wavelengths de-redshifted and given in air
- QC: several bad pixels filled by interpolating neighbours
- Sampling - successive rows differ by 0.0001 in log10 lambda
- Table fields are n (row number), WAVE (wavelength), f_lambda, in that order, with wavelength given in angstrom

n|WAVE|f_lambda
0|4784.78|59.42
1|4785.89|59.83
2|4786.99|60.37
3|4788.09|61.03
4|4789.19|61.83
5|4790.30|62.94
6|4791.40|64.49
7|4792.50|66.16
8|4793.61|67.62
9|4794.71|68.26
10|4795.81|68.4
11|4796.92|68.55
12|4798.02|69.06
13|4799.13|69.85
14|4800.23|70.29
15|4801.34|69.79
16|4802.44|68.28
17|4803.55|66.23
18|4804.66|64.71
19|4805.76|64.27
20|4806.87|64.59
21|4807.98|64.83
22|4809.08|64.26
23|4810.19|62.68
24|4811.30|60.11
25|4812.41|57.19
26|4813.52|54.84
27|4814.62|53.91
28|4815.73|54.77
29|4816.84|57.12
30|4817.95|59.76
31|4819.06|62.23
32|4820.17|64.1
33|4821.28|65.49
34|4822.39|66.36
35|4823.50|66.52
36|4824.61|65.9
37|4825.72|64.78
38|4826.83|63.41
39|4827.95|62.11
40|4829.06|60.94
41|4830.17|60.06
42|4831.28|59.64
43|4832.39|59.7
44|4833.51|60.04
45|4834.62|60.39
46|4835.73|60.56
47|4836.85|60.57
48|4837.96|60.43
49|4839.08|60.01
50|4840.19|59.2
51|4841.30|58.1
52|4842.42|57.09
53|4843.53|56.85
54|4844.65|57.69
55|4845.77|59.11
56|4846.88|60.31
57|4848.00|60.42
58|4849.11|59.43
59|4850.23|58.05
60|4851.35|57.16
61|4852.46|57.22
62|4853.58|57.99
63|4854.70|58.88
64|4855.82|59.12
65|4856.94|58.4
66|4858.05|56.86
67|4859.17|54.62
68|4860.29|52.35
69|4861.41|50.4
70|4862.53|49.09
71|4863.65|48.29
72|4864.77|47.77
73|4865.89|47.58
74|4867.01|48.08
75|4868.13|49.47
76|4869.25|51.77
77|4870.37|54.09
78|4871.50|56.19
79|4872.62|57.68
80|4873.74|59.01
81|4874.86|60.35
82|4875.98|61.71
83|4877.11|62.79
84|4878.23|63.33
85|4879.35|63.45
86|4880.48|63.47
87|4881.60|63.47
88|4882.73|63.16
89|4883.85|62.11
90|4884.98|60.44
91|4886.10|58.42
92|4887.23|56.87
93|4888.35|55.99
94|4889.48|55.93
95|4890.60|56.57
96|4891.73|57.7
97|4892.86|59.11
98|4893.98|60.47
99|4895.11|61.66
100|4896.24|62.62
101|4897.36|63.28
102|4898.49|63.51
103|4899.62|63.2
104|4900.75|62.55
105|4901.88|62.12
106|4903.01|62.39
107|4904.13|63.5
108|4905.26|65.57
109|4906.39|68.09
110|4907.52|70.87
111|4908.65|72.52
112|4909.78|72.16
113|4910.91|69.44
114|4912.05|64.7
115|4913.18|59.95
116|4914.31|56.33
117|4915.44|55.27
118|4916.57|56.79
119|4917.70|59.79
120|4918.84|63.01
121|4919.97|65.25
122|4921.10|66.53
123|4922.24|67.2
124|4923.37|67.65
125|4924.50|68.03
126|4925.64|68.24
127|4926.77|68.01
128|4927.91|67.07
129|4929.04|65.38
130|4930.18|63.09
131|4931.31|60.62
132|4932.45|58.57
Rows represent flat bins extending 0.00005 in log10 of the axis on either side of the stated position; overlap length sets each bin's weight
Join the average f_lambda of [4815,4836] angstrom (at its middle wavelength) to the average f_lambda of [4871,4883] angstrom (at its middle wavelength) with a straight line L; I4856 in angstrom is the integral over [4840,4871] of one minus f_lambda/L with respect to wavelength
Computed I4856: 3.20 angstrom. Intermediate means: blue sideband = 61.7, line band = 55.1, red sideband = 61.3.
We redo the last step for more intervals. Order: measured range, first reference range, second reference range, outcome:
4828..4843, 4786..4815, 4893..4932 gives 1.1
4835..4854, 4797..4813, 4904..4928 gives 1.9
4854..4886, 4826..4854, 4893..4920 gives 2.5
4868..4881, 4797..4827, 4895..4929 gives 1.1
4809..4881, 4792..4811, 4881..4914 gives 7.2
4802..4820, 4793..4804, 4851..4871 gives 1.2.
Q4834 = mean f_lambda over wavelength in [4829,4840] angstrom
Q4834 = 60.2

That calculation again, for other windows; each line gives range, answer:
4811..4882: 58.4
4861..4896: 57.1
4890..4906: 61.8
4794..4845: 62.5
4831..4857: 59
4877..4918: 62.2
